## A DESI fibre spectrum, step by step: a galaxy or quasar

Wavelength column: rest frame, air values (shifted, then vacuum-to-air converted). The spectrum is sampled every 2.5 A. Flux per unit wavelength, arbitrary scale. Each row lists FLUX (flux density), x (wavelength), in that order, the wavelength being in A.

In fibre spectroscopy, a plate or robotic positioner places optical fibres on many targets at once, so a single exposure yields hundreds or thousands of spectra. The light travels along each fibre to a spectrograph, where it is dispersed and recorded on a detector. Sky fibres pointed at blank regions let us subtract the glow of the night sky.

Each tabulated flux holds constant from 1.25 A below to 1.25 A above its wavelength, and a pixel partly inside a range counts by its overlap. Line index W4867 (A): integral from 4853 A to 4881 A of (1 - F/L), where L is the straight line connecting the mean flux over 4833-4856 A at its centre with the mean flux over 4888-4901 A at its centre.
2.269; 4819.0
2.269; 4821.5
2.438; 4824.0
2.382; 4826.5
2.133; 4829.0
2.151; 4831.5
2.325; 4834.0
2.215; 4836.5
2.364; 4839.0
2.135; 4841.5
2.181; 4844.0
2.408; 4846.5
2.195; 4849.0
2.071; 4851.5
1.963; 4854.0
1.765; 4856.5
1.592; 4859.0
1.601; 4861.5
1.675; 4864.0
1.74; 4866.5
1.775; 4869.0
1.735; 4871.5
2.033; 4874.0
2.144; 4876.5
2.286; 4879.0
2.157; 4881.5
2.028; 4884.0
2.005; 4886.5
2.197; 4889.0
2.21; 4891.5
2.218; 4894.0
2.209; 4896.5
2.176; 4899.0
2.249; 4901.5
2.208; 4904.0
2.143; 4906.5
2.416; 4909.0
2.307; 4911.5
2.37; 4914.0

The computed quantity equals 4.4 A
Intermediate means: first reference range 2.19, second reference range 2.2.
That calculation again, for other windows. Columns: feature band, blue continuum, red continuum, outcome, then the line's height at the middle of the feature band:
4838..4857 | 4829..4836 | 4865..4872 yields -1.2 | 2.02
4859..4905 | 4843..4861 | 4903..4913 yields 2.8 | 2.15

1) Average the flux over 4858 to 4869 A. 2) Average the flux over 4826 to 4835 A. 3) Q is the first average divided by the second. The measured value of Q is 0.75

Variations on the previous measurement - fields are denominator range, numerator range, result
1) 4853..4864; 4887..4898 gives 1.28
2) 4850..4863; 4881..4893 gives 1.17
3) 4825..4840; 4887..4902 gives 0.97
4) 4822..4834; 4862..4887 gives 0.85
